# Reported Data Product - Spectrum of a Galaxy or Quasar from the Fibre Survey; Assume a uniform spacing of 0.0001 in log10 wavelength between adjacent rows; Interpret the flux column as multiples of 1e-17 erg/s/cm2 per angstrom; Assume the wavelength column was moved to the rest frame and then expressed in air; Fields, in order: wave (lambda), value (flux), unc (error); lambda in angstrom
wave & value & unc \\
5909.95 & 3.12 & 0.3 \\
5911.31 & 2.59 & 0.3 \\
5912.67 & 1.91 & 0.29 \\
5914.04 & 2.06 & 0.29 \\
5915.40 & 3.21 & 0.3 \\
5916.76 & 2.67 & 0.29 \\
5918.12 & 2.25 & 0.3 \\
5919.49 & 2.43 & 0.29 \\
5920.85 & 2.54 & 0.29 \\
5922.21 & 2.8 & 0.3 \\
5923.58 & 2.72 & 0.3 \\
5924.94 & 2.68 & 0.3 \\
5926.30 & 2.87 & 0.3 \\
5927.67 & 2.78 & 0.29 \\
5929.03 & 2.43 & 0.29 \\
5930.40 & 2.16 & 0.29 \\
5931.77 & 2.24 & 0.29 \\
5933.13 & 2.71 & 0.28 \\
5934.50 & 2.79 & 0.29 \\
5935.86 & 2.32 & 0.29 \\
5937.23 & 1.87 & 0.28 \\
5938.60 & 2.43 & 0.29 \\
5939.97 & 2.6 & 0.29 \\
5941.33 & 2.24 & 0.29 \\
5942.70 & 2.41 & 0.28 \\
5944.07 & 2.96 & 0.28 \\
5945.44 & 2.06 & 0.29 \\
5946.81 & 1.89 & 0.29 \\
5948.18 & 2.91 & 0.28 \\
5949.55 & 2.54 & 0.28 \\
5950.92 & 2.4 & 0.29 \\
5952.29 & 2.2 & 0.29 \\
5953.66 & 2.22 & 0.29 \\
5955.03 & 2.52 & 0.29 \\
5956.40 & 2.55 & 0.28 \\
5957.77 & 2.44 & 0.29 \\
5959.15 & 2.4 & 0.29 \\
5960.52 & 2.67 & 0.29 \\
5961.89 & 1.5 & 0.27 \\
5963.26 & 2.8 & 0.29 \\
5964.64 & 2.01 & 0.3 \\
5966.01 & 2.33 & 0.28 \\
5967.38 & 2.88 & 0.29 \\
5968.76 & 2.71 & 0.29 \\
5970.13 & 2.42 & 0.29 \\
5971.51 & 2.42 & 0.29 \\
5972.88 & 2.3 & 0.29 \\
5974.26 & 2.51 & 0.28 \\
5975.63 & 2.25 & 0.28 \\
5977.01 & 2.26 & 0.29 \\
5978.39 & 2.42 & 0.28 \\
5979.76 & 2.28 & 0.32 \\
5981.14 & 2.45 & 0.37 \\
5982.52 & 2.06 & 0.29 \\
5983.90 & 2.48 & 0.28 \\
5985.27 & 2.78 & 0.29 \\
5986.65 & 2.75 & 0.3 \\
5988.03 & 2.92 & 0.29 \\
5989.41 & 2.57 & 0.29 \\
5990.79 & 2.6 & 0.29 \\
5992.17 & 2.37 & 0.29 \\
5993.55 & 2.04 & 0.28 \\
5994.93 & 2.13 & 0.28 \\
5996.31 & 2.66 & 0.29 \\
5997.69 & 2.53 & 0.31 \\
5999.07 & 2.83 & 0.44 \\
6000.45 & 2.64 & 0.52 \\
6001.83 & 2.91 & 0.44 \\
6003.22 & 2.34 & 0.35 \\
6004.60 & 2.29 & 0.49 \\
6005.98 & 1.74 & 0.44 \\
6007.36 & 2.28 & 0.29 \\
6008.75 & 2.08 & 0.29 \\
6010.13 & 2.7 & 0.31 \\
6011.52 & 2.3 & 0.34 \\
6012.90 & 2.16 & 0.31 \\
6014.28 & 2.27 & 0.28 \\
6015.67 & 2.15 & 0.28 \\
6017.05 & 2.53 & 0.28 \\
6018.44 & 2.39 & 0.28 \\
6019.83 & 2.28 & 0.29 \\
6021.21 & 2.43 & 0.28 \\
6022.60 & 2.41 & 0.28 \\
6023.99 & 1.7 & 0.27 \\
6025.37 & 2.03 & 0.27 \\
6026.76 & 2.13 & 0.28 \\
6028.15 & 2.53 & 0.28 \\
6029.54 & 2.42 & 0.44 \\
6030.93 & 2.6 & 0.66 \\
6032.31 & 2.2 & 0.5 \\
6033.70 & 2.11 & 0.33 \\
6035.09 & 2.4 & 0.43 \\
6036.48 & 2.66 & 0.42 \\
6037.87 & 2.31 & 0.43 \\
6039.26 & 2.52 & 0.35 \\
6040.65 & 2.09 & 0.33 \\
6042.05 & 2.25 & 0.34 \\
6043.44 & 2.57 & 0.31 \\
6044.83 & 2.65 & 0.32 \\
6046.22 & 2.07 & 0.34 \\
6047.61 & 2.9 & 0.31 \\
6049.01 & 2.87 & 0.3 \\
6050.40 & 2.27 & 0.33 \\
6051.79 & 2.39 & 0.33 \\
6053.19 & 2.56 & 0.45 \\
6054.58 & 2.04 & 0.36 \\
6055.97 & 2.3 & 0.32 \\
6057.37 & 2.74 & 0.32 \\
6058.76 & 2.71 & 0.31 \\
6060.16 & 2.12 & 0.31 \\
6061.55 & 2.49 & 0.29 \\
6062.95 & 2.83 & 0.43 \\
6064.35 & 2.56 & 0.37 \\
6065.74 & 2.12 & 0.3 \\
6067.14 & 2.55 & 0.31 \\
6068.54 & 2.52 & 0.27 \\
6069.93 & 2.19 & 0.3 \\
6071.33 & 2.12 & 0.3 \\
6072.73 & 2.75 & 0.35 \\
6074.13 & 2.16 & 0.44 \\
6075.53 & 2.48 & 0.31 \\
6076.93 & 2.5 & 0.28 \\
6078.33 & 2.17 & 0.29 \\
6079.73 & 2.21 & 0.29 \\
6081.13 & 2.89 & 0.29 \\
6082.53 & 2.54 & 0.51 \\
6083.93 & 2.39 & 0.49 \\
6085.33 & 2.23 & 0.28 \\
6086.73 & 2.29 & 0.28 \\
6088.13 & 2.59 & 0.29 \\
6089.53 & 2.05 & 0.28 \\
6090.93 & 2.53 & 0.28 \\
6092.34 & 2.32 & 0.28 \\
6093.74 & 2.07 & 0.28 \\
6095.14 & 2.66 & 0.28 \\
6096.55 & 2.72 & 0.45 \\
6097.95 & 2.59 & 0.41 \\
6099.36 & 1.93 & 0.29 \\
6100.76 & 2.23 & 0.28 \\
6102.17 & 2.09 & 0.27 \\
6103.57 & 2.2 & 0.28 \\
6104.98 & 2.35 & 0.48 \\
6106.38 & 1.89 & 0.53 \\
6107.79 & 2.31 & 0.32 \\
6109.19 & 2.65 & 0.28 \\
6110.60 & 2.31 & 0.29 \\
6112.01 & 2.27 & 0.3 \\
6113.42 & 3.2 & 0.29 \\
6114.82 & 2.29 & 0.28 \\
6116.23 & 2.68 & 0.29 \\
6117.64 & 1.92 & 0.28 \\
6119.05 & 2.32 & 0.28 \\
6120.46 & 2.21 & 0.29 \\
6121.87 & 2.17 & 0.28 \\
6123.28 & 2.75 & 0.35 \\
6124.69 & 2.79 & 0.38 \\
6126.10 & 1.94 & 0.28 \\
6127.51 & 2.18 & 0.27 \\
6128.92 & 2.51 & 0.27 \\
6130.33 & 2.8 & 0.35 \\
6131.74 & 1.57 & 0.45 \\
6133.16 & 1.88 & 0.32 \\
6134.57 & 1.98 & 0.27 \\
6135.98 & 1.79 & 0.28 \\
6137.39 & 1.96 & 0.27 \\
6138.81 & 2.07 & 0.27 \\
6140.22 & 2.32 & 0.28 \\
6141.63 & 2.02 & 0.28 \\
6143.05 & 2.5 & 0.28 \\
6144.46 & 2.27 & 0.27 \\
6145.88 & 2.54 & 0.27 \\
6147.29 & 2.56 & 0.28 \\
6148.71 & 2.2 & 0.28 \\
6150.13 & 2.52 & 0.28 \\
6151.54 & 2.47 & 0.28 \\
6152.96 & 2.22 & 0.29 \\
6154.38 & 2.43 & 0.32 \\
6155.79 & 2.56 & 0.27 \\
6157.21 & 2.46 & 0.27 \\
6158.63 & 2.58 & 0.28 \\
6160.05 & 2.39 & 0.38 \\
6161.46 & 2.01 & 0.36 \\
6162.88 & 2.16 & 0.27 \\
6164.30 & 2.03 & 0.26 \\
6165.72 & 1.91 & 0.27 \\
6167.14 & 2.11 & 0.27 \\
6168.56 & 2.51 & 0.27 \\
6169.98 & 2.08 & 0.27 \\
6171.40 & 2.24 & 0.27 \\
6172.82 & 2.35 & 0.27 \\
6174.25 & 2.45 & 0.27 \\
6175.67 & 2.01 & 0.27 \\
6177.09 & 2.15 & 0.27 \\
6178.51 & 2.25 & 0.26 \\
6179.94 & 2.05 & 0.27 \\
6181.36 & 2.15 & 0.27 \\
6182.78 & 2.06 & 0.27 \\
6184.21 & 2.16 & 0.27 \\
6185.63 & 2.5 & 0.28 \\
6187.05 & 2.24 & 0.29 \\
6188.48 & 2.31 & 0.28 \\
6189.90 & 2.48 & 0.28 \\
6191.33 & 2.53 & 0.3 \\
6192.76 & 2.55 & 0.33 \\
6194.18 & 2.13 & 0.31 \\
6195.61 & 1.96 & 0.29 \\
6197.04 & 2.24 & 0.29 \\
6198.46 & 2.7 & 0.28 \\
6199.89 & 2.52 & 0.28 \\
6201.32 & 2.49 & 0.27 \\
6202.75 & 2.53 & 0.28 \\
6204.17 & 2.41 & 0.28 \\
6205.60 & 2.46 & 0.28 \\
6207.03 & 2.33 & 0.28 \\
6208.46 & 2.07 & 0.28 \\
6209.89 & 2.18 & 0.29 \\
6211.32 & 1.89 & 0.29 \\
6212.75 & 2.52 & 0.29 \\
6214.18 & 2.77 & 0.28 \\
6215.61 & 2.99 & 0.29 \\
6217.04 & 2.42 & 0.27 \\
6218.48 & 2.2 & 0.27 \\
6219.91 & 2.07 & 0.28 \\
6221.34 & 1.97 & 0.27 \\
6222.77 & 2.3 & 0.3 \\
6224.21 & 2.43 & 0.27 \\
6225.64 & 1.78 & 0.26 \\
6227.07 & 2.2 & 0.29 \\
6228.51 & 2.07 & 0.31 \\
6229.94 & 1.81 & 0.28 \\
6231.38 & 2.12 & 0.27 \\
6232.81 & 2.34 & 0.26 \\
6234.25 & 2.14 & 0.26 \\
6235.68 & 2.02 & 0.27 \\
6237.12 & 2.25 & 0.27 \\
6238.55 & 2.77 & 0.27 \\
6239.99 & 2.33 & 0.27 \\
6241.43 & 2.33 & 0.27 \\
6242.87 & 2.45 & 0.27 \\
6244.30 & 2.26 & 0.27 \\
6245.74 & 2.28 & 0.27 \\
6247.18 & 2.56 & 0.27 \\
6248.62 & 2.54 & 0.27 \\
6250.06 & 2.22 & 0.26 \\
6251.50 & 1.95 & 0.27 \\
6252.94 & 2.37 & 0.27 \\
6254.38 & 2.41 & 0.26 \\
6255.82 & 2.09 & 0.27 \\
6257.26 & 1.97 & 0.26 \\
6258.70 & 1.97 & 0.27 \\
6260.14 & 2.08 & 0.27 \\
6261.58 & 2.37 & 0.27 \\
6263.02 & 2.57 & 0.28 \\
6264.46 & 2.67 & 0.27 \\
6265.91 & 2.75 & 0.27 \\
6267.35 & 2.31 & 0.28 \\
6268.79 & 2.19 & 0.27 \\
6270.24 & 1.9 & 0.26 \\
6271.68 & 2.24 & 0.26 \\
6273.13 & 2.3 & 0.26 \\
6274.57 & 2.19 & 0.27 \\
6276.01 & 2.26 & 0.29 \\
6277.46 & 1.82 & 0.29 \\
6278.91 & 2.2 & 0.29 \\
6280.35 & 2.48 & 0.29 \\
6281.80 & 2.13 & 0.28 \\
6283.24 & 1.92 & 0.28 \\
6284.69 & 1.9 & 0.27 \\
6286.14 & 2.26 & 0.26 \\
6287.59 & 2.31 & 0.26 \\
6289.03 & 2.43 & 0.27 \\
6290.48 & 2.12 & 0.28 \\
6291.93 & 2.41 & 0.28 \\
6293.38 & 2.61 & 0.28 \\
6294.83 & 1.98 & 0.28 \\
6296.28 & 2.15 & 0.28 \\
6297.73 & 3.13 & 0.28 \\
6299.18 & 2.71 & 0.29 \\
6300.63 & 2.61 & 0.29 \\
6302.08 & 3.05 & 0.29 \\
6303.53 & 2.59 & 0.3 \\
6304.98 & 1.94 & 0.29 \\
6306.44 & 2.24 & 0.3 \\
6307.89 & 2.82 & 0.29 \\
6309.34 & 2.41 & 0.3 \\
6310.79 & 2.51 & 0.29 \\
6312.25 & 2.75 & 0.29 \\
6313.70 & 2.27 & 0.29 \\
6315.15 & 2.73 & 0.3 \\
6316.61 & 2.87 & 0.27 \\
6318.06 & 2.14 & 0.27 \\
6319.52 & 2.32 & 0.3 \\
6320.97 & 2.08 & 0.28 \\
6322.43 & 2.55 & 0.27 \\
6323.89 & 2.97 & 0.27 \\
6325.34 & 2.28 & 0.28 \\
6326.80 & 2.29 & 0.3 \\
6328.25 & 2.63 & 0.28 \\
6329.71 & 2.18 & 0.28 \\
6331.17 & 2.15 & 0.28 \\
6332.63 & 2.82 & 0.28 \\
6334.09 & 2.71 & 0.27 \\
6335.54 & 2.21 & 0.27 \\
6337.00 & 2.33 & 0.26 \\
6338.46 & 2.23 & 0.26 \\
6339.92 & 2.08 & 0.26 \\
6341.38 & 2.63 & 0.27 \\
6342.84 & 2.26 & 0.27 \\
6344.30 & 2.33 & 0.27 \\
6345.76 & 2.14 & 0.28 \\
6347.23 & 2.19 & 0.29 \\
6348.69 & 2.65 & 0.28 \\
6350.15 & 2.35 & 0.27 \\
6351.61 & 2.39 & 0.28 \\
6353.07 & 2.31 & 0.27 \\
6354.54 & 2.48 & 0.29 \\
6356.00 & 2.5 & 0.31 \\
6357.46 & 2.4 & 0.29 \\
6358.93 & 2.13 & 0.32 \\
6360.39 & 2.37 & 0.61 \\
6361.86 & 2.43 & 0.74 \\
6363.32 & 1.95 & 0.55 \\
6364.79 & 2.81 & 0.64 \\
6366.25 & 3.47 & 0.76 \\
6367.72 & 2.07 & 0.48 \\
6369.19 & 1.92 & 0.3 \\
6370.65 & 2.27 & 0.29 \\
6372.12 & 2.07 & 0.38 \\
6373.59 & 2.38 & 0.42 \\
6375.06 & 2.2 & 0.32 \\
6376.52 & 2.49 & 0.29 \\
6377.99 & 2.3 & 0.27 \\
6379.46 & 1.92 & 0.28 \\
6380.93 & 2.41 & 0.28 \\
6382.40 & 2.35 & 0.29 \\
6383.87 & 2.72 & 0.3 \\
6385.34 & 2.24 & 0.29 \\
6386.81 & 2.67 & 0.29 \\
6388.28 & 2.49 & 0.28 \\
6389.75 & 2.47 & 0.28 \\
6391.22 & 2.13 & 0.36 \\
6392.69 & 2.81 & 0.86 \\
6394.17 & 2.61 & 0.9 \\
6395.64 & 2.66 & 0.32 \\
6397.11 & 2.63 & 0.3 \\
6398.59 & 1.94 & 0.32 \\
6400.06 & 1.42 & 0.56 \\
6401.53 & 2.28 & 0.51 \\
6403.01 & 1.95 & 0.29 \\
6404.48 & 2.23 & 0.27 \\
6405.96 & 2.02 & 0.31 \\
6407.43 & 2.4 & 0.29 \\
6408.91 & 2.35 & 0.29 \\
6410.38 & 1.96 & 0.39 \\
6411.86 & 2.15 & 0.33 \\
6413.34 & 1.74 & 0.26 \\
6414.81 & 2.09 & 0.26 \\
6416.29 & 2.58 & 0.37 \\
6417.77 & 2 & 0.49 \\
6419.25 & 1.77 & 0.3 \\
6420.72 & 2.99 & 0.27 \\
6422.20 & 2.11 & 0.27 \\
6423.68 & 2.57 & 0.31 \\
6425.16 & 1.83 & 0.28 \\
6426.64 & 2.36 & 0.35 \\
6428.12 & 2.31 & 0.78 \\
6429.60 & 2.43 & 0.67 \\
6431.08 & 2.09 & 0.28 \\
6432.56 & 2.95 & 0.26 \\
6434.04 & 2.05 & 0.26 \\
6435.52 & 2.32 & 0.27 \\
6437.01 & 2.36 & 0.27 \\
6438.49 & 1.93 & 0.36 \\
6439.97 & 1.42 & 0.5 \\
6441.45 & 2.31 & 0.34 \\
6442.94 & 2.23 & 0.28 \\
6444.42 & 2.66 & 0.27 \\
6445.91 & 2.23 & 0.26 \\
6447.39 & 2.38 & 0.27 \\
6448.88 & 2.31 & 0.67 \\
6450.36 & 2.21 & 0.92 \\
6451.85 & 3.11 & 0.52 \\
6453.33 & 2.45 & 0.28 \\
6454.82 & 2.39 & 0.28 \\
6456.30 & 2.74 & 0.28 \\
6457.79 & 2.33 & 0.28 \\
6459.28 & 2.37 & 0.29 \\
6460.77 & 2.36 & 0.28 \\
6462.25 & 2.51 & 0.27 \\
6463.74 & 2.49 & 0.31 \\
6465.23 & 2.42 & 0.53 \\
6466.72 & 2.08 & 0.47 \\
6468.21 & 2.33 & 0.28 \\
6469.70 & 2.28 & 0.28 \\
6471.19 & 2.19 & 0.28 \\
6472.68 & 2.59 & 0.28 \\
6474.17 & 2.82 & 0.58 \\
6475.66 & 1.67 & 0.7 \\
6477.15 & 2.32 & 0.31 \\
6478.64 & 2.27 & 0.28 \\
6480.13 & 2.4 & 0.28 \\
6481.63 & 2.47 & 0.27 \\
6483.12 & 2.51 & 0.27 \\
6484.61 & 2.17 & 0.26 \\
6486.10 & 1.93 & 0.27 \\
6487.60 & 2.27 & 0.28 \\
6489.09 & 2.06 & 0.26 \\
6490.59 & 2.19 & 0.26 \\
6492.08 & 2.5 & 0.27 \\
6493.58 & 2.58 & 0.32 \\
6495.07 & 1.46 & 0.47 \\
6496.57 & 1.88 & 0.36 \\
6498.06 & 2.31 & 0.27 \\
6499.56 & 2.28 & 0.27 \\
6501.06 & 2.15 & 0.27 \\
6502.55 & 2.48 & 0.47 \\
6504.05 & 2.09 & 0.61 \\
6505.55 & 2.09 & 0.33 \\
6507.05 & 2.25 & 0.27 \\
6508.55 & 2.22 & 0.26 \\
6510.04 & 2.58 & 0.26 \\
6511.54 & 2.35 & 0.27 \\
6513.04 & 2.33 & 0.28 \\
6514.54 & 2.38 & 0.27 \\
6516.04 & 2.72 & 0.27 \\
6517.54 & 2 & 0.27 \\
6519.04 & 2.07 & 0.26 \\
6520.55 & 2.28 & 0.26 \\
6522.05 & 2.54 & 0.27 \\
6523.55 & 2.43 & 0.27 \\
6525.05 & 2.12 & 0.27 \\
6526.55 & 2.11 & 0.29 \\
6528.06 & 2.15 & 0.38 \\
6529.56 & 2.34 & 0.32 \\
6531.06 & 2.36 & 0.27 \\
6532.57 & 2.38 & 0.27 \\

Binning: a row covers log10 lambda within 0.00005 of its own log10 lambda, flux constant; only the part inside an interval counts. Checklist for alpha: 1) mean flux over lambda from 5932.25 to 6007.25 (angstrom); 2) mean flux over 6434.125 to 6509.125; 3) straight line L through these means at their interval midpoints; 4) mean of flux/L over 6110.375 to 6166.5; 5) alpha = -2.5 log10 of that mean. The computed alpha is 0.04 mag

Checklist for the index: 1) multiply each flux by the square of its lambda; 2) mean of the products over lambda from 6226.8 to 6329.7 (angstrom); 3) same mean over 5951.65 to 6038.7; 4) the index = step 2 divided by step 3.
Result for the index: 1.07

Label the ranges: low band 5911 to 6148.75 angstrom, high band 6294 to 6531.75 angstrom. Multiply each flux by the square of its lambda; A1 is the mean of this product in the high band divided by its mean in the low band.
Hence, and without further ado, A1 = 1.11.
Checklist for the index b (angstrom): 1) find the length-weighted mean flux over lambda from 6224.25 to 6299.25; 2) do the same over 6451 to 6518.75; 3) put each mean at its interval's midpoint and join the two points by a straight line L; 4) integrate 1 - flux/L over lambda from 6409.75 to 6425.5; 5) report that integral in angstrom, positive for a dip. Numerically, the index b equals 0.87 angstrom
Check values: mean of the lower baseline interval 2.26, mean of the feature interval 2.17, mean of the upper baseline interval 2.32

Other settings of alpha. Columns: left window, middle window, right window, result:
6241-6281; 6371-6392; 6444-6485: 0.00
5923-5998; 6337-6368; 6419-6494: -0.02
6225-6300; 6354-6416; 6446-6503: -0.01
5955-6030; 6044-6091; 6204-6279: -0.04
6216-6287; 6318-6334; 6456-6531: -0.08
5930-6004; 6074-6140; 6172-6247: 0.02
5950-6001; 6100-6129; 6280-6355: 0.04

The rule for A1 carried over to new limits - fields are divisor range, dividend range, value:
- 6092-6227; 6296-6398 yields 1.12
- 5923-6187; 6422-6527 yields 1.11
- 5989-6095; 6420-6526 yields 1.11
